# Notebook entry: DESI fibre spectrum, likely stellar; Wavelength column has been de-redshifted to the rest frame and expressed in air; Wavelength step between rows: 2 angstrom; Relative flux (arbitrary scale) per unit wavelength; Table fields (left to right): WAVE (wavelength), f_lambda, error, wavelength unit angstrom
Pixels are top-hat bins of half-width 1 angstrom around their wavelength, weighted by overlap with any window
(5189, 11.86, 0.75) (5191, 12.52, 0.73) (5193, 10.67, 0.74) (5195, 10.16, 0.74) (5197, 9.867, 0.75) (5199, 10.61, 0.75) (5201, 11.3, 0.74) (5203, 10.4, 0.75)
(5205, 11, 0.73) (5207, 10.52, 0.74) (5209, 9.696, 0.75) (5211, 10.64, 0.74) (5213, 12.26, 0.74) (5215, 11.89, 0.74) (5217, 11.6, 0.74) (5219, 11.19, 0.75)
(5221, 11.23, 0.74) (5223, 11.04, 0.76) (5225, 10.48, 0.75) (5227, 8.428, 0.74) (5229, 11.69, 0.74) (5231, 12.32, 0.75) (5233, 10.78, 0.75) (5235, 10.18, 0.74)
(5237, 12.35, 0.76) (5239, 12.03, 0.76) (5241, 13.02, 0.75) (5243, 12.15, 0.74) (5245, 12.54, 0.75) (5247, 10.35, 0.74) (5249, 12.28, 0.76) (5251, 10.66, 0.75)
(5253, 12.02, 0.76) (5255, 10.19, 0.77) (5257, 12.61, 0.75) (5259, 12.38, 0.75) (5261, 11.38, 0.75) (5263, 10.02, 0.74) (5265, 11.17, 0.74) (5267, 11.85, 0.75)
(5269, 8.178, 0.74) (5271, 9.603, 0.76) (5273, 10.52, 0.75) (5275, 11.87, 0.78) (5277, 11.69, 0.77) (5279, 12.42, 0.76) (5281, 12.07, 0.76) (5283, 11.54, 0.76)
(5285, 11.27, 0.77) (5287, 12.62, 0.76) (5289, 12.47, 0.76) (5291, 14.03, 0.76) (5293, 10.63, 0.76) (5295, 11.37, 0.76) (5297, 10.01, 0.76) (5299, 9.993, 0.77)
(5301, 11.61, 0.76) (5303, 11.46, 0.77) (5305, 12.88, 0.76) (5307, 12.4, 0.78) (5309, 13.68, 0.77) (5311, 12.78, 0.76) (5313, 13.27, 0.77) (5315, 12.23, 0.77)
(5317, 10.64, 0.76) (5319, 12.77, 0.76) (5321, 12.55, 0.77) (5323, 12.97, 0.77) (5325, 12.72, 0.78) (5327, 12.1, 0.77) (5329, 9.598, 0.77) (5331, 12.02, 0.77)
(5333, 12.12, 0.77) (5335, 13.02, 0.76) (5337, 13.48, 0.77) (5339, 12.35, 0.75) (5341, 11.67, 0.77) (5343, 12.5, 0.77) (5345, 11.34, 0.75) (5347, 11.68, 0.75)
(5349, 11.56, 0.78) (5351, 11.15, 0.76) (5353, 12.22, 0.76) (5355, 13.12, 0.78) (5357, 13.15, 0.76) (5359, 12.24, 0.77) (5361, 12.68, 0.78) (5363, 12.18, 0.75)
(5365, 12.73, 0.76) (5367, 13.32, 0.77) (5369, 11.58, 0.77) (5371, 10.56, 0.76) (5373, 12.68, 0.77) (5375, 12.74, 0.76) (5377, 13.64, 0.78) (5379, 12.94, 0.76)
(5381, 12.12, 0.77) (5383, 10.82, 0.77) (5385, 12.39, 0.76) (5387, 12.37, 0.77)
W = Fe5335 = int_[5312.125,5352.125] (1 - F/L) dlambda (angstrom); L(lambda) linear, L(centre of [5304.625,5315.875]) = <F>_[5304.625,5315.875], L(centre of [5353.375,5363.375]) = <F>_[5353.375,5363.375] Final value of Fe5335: 2.2 angstrom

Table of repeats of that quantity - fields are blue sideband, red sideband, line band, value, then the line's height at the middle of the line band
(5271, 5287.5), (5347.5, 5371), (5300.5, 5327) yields -1.29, 11.9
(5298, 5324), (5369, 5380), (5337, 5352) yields 0.58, 12.3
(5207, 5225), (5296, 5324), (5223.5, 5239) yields 0.42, 11.3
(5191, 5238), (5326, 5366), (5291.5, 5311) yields 0.08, 11.7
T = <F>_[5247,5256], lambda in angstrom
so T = 11.2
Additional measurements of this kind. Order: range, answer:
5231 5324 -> 11.7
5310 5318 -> 12.2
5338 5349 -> 11.9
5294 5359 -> 12.1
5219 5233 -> 10.9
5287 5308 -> 11.7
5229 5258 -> 11.7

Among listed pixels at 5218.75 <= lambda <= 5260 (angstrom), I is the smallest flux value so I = 8.428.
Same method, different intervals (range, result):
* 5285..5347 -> 9.598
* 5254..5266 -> 10.02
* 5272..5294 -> 10.52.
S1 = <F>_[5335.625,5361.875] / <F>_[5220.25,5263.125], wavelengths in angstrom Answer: 1.1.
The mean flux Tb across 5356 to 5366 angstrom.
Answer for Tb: 12.6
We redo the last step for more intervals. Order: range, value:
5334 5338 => 13.2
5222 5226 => 10.8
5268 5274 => 9.43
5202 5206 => 10.7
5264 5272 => 10.2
